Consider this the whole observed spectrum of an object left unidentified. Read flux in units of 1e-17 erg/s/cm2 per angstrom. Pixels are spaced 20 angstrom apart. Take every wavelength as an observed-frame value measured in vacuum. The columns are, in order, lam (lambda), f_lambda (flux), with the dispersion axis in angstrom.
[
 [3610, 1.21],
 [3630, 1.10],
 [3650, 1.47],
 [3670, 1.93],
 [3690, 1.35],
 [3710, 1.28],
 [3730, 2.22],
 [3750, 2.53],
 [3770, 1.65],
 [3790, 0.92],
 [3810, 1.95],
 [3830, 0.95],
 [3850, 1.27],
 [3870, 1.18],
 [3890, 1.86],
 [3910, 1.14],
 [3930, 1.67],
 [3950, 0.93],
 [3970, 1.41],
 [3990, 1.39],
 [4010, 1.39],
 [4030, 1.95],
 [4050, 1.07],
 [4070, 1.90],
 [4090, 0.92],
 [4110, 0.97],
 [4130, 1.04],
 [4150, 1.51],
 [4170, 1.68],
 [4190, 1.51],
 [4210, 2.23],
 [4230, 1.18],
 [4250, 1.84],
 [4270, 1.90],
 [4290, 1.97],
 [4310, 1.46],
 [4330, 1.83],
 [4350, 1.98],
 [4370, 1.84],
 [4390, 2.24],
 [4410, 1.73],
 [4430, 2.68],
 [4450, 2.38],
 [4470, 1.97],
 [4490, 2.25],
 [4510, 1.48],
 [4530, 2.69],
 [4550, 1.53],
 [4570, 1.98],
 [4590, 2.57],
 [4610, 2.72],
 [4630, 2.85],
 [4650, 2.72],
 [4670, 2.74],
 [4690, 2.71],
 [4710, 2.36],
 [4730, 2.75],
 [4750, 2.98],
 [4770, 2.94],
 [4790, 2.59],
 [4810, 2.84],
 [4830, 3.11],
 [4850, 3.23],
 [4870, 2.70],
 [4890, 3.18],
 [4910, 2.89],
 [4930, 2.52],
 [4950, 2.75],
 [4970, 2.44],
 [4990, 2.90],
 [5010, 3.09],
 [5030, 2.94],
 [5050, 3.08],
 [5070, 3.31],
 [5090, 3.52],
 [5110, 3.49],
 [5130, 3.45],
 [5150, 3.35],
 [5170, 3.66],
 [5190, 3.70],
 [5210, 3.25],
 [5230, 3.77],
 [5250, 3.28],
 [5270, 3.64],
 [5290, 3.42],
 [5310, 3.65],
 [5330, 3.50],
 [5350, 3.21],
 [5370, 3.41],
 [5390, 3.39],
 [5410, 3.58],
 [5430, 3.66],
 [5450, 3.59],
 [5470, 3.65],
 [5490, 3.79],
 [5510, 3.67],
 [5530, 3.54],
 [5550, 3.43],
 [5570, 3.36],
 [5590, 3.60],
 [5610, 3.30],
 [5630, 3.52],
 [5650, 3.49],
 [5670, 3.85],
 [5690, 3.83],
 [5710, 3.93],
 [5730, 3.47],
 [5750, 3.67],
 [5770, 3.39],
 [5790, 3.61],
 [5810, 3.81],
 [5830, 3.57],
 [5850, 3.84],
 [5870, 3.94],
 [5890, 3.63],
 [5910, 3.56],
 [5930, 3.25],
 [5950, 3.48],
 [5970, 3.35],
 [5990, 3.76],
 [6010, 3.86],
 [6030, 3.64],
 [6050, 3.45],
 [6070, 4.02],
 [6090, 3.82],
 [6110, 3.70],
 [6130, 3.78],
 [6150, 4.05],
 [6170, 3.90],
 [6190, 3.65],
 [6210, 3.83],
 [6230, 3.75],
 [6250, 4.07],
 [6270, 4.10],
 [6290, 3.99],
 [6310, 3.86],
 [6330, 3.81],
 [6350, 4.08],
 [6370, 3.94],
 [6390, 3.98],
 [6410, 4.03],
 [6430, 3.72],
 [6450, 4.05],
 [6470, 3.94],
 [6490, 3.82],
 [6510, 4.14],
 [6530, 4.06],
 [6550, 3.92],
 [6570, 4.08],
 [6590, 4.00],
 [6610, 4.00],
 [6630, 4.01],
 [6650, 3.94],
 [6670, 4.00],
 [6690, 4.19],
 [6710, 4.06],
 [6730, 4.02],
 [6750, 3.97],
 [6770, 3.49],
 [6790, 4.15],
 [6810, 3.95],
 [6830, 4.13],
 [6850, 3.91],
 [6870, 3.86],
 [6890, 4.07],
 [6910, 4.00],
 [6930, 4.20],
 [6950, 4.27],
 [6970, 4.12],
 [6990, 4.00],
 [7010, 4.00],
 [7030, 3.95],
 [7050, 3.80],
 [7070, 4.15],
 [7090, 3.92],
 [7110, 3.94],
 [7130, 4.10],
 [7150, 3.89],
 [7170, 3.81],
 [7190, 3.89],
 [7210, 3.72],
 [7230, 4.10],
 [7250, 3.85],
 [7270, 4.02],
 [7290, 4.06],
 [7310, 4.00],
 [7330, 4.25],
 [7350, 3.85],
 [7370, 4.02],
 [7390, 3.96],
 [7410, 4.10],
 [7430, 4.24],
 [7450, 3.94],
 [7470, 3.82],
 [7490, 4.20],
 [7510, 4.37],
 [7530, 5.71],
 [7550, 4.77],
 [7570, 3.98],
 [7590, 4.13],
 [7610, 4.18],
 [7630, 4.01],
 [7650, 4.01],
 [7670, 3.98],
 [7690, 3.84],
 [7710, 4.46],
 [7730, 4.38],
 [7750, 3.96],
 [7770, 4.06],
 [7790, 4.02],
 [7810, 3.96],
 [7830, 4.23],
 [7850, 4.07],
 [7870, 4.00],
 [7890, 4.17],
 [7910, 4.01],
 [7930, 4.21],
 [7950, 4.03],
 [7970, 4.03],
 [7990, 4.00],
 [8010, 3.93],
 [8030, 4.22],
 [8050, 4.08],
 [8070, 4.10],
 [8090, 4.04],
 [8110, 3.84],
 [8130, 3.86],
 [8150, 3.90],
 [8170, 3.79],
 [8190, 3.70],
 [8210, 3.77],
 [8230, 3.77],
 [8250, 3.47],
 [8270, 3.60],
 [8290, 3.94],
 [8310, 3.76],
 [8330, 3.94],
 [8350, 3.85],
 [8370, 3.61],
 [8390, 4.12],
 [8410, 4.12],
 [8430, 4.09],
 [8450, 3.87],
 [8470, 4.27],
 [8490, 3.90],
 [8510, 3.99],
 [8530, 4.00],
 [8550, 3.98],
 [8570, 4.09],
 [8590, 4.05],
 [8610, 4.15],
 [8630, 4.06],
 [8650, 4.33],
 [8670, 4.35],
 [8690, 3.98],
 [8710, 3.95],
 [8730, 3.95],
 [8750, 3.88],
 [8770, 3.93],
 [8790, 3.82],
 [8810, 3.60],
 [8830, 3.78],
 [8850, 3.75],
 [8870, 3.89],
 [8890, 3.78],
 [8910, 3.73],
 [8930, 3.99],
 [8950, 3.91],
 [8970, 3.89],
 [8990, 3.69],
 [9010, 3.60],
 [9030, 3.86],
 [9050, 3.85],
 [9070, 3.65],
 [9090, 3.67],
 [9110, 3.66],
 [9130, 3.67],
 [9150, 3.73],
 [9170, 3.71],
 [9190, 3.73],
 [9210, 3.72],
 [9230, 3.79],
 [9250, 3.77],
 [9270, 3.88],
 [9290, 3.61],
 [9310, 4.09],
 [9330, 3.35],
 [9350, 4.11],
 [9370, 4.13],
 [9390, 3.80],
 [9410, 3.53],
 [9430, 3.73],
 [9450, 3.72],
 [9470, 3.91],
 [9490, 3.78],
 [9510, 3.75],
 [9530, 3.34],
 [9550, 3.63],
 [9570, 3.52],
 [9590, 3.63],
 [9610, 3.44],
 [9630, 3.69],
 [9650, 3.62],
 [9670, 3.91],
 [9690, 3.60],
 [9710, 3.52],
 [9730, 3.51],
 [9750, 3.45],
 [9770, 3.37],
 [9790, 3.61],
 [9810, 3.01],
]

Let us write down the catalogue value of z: 0.148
